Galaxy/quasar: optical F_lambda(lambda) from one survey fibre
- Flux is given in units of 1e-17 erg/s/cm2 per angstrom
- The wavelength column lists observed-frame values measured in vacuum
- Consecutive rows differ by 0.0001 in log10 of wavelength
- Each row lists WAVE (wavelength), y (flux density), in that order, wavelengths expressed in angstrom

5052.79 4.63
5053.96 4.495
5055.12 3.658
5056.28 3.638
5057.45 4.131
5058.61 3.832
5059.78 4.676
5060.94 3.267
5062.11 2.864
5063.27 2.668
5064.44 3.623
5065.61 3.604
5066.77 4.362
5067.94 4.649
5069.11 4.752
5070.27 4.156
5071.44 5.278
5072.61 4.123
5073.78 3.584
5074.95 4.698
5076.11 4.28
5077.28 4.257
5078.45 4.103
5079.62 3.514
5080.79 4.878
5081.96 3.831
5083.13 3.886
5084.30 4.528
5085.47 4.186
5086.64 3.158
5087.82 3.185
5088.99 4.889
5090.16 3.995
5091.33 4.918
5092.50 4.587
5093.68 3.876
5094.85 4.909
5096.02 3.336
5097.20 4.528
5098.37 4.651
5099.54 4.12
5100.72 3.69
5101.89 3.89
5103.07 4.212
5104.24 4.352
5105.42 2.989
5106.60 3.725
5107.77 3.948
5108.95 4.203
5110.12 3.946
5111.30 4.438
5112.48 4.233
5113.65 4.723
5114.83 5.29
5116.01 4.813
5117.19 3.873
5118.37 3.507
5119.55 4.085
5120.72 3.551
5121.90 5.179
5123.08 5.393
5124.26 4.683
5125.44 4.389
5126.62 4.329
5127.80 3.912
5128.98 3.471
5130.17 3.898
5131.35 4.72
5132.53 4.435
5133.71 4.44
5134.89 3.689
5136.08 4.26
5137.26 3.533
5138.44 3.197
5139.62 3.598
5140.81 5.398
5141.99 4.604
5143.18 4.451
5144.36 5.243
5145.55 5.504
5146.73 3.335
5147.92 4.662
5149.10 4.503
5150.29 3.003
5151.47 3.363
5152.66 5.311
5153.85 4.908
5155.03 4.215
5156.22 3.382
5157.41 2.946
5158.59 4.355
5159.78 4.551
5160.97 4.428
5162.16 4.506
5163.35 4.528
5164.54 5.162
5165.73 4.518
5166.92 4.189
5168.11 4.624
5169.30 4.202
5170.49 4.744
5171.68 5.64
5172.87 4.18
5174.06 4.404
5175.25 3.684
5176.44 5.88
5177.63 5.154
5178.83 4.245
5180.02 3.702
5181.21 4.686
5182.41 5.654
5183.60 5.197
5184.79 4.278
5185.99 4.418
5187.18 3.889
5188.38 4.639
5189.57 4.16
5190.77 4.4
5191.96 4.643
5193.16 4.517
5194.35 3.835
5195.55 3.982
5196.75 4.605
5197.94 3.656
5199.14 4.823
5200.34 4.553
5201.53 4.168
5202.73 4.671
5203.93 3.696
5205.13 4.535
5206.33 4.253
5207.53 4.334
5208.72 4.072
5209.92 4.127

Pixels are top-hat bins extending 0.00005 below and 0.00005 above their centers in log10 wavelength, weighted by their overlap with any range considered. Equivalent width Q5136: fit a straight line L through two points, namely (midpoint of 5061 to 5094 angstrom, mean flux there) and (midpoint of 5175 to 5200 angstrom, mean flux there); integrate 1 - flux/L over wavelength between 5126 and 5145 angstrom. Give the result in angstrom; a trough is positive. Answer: 0.4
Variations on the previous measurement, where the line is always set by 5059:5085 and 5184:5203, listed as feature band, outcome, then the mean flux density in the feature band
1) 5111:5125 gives -1.0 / 4.48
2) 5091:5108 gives 0.1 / 4.11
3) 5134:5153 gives 0.0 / 4.22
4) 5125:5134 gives 0.0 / 4.19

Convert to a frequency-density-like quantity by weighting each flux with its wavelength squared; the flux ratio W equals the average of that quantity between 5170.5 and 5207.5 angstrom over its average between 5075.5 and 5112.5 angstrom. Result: 1.13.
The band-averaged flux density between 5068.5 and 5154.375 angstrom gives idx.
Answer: 4.23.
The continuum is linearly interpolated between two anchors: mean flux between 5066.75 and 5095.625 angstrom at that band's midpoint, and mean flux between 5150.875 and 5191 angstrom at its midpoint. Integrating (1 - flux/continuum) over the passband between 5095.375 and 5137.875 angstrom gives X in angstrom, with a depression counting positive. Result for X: 1.60 angstrom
